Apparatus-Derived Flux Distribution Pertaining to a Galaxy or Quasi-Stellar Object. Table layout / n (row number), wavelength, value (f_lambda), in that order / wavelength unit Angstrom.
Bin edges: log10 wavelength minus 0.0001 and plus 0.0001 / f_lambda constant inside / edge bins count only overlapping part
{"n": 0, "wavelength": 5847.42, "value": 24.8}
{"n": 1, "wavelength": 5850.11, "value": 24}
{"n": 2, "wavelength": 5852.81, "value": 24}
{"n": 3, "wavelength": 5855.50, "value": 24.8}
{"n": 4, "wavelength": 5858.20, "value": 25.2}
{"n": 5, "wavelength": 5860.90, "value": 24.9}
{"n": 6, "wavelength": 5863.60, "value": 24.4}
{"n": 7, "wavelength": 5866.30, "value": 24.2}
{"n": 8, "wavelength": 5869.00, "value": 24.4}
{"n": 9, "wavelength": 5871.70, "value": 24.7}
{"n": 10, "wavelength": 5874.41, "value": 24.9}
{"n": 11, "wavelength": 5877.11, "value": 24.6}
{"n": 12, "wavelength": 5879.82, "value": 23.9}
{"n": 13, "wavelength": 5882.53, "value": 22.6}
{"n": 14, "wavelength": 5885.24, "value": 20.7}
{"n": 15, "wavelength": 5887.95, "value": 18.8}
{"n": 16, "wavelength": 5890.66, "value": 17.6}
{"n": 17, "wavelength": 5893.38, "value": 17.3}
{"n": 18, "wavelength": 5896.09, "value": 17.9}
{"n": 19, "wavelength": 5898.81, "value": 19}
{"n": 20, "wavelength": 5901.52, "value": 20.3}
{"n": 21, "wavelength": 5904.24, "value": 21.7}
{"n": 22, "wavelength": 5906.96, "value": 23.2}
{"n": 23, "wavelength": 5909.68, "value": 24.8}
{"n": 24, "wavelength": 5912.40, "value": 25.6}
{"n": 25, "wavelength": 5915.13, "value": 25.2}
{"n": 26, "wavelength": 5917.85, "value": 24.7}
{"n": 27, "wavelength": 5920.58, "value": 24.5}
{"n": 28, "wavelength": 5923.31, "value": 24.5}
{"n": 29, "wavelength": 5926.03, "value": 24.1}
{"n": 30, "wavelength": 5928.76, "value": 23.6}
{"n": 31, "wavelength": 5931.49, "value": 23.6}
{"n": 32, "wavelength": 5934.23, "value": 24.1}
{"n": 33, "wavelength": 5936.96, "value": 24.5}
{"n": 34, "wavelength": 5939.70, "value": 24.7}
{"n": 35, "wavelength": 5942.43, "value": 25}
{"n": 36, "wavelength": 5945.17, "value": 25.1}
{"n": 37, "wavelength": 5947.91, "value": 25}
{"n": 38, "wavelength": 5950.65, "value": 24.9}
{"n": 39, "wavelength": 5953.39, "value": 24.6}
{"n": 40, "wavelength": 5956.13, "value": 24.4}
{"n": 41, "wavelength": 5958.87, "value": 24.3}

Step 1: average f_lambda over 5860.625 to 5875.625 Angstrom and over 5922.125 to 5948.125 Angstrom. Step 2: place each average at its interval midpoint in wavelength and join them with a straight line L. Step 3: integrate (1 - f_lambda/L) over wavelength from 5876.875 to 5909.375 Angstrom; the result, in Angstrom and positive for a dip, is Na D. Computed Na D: 5.1 Angstrom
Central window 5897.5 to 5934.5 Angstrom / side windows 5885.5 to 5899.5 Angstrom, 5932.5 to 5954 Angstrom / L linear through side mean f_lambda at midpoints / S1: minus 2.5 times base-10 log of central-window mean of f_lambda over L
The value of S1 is -0.109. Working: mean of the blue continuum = 18.3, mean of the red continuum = 24.7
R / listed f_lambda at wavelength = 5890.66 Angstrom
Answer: 17.6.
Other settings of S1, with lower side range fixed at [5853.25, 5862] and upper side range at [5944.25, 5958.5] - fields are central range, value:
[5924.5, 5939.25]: 0.03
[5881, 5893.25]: 0.25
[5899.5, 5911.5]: 0.11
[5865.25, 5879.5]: 0.01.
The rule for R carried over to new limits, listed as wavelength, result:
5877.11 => 24.6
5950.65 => 24.9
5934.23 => 24.1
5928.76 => 23.6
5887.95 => 18.8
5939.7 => 24.7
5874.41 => 24.9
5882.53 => 22.6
